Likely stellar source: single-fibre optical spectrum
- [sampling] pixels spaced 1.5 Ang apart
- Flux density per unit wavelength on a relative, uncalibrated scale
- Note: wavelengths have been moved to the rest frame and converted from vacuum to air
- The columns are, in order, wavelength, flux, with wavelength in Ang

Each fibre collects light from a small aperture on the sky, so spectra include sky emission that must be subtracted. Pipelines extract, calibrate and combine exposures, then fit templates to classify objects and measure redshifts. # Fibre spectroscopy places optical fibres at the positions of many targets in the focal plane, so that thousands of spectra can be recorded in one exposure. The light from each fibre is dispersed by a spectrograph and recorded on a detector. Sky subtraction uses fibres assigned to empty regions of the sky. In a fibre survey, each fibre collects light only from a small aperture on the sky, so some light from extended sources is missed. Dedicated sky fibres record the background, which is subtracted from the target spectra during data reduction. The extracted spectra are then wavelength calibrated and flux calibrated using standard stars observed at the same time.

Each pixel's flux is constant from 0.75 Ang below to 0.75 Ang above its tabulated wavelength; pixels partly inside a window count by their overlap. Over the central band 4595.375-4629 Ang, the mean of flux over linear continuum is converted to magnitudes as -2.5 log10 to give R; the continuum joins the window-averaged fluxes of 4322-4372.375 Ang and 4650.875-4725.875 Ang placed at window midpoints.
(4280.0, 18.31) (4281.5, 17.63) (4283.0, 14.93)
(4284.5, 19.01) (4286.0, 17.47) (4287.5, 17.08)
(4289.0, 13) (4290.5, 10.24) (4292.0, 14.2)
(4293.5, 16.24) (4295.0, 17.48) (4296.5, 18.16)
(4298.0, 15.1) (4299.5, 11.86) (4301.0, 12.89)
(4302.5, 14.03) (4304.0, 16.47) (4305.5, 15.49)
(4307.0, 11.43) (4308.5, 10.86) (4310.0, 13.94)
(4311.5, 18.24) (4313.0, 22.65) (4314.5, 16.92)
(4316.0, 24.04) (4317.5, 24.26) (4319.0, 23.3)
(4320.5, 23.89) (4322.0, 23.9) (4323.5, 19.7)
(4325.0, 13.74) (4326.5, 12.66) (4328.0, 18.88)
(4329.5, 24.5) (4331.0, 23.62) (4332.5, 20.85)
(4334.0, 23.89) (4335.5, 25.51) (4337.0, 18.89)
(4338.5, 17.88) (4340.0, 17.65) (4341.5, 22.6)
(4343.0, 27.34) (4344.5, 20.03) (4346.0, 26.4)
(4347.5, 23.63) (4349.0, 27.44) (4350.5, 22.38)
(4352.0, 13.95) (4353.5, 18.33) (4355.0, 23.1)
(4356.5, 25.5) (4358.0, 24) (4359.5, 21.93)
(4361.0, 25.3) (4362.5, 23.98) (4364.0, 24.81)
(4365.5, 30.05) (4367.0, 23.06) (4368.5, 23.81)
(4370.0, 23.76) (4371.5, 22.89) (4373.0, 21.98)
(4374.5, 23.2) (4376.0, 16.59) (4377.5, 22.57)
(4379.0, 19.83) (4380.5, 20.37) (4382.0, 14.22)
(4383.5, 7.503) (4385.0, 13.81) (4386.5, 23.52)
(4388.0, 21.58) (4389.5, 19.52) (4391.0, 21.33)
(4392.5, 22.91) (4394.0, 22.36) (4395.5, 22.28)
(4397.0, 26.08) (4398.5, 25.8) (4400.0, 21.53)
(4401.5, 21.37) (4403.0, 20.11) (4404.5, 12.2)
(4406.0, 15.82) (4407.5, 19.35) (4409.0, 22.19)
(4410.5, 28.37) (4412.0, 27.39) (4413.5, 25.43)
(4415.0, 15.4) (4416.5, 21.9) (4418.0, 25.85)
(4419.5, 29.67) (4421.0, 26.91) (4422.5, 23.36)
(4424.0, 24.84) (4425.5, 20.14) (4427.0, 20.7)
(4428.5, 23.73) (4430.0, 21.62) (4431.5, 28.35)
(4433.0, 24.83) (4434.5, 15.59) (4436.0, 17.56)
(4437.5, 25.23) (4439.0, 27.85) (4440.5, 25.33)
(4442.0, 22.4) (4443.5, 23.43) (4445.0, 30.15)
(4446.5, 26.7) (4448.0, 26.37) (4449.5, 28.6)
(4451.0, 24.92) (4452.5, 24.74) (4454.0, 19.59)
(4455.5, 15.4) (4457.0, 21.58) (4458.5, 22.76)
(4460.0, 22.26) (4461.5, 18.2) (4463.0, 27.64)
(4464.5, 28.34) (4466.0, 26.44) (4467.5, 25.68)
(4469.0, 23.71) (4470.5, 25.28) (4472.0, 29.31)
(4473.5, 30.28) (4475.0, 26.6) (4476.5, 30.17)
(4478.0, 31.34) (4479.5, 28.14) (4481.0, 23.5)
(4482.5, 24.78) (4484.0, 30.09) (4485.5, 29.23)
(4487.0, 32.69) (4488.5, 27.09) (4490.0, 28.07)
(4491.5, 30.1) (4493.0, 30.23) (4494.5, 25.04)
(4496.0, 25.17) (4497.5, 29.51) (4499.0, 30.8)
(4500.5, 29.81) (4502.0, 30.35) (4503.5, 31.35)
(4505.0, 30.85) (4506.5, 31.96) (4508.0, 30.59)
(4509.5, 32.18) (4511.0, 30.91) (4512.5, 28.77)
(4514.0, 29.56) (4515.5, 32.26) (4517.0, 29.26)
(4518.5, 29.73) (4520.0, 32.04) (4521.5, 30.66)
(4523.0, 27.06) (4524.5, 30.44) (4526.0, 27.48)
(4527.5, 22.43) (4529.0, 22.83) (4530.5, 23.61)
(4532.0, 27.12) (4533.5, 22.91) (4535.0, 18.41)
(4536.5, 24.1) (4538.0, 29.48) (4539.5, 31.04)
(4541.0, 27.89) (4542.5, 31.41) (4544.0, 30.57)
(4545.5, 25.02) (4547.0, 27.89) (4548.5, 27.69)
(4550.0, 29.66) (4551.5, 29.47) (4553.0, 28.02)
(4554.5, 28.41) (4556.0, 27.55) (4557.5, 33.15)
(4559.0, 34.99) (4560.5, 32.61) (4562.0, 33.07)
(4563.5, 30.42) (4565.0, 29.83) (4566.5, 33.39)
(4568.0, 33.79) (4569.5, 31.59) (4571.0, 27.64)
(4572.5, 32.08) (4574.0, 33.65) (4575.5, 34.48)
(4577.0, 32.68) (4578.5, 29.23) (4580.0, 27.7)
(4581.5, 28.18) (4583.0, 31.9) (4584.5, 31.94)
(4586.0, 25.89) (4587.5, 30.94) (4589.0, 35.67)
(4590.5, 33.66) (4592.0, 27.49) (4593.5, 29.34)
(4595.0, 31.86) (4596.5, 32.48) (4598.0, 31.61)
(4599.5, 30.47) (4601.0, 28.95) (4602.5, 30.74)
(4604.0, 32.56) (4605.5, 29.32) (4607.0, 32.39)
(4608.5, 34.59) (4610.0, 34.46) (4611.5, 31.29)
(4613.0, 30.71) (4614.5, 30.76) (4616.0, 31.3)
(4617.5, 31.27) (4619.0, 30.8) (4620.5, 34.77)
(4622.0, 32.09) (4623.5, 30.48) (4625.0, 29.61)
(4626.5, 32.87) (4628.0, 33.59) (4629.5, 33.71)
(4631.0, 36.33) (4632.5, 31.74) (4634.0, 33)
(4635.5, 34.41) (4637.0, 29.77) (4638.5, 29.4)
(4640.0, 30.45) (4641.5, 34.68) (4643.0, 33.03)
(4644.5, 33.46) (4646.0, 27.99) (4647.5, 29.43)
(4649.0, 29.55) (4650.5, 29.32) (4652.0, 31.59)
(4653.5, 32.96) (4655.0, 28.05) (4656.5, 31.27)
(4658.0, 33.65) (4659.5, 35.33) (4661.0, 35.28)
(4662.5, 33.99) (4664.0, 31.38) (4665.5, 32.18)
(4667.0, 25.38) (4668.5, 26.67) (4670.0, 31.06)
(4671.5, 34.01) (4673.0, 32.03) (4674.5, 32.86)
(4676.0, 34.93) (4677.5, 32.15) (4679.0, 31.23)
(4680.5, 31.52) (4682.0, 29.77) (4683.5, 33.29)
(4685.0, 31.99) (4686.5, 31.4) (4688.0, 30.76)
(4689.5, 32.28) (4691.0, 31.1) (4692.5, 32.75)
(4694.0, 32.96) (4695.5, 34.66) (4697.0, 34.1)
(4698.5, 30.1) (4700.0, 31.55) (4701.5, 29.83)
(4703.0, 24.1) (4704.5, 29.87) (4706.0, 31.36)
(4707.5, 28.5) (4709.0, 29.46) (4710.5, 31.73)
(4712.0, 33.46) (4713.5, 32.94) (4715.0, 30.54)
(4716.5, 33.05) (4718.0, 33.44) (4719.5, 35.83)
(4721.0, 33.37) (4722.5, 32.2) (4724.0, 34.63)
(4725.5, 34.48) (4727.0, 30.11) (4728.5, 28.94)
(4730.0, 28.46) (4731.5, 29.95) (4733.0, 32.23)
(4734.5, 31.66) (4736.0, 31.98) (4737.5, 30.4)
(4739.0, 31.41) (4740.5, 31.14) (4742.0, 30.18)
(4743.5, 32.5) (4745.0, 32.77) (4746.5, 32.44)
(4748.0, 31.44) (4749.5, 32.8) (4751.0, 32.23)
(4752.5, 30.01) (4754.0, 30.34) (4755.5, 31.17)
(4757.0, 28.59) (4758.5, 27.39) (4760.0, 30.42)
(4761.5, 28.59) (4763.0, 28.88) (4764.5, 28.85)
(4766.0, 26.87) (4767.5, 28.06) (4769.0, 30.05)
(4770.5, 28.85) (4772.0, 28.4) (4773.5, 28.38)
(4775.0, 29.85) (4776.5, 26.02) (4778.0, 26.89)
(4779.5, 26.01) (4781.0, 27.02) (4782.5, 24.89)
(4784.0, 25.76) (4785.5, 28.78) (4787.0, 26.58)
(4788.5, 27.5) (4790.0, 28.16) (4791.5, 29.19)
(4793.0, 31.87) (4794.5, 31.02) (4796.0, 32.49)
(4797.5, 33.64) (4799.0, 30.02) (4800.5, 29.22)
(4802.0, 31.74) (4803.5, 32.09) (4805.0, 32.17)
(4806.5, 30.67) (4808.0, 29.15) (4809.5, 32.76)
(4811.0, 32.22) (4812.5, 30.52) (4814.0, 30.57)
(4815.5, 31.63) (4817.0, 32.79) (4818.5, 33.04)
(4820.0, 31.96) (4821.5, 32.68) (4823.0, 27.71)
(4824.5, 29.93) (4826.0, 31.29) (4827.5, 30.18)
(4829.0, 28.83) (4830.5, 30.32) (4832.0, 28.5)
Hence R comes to -0.071 mag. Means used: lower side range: 22.2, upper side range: 31.8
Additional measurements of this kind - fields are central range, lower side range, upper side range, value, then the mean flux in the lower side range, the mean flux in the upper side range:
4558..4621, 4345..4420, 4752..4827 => -0.215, 21.9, 29.7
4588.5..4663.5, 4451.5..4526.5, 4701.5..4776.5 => -0.089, 27.8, 30.6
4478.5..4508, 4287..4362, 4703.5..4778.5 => -0.207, 19.3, 30.7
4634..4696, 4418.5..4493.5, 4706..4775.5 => -0.082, 25.4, 30.9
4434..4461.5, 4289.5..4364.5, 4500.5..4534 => 0.099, 19.6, 28.9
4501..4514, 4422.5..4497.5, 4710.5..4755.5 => -0.162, 25.4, 31.9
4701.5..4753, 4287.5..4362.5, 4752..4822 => -0.114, 19.4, 29.6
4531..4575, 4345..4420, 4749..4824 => -0.167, 21.9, 29.7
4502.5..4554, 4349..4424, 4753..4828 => -0.155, 21.9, 29.7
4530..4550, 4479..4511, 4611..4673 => 0.118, 29.2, 31.7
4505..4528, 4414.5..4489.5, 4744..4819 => -0.152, 25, 29.8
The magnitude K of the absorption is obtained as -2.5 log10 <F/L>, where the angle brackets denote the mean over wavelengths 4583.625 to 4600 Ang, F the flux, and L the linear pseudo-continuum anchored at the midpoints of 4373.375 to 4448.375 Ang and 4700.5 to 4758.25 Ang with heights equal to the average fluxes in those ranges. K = -0.14 mag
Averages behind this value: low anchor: 22.1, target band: 31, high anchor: 31.3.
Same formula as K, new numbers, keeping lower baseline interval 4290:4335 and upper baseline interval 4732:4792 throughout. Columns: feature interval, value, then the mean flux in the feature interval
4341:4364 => -0.220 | 23.1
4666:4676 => -0.138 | 30.7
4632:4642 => -0.213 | 31.9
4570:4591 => -0.249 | 31.1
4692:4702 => -0.168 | 32.3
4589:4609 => -0.236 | 31.3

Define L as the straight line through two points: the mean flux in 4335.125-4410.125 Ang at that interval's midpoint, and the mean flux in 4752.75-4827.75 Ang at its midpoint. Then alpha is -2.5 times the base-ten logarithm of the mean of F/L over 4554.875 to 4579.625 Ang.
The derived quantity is -0.25 mag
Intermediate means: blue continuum 21.5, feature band 31.8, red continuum 29.7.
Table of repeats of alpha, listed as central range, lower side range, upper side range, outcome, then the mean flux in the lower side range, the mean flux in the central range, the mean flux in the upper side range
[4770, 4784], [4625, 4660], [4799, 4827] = 0.15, 31.9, 27.3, 31.2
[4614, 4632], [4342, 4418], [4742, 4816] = -0.21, 21.8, 32.3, 29.7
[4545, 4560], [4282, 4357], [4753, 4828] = -0.21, 18.9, 29.3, 29.7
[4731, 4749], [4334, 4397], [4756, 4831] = -0.11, 21.7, 31.5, 29.6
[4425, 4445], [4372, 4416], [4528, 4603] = -0.02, 20.5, 23.1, 29.7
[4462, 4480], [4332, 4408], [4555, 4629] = -0.06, 21.5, 27.6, 31.5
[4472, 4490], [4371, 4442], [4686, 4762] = -0.19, 21.7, 28.5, 31.3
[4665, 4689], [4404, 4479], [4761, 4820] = -0.13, 24.1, 31.3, 29.6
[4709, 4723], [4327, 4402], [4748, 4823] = -0.15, 21.9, 32.8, 29.8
